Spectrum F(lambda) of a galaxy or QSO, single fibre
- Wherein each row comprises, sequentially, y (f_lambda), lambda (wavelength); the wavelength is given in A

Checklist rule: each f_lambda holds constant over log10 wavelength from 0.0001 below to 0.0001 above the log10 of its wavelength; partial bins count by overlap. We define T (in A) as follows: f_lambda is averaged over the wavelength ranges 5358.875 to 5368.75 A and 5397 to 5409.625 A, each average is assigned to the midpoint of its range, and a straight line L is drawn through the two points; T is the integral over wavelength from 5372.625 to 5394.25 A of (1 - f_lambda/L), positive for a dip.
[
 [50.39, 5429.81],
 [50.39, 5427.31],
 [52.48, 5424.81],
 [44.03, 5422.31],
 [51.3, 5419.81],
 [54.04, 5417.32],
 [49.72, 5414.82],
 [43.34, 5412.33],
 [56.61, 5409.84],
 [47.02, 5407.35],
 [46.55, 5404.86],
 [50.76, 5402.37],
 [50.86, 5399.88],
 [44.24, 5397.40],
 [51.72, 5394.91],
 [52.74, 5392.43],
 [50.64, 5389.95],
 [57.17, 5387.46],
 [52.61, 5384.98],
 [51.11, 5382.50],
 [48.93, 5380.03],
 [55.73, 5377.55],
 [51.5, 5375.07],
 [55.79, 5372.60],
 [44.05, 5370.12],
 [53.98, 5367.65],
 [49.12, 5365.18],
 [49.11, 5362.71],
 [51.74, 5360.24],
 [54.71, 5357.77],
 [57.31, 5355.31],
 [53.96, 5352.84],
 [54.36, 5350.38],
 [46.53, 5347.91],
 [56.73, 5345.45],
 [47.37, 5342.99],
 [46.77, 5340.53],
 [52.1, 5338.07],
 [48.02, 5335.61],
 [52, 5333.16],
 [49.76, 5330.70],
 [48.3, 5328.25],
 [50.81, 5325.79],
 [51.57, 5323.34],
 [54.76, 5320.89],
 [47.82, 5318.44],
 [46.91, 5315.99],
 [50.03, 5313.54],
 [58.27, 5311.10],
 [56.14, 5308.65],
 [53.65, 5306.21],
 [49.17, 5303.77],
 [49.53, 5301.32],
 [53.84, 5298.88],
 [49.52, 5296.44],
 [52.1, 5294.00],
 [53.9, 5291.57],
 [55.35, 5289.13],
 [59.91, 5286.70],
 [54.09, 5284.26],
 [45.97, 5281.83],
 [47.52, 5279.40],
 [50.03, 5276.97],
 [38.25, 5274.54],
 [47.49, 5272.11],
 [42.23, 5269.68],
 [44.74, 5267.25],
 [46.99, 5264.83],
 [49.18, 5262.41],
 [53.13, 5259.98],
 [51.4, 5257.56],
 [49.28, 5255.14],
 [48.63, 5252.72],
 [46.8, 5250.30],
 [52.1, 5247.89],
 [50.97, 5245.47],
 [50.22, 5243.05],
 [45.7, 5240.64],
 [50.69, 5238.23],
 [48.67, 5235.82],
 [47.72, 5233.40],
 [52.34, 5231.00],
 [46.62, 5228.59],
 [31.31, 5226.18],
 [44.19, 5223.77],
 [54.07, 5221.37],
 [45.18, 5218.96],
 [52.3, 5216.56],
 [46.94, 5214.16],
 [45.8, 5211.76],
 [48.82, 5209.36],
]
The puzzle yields -1.2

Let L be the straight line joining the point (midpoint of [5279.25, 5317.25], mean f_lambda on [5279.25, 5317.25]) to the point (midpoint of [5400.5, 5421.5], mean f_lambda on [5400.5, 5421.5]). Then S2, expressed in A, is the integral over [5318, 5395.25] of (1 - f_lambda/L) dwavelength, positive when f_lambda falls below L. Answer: -0.8 A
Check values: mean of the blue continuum 52.4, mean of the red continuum 49.8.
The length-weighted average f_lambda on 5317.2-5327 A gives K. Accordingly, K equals 51.2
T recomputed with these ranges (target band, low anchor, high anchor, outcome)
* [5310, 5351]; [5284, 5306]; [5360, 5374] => 0.9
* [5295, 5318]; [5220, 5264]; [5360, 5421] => -1.1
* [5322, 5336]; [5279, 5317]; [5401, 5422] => 0.4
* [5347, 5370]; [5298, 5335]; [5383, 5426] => -0.5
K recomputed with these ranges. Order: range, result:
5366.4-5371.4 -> 49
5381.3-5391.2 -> 52.9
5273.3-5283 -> 45.4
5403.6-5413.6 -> 48.4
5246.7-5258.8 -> 49.7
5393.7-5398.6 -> 47.9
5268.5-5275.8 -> 42.7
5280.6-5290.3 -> 53.8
